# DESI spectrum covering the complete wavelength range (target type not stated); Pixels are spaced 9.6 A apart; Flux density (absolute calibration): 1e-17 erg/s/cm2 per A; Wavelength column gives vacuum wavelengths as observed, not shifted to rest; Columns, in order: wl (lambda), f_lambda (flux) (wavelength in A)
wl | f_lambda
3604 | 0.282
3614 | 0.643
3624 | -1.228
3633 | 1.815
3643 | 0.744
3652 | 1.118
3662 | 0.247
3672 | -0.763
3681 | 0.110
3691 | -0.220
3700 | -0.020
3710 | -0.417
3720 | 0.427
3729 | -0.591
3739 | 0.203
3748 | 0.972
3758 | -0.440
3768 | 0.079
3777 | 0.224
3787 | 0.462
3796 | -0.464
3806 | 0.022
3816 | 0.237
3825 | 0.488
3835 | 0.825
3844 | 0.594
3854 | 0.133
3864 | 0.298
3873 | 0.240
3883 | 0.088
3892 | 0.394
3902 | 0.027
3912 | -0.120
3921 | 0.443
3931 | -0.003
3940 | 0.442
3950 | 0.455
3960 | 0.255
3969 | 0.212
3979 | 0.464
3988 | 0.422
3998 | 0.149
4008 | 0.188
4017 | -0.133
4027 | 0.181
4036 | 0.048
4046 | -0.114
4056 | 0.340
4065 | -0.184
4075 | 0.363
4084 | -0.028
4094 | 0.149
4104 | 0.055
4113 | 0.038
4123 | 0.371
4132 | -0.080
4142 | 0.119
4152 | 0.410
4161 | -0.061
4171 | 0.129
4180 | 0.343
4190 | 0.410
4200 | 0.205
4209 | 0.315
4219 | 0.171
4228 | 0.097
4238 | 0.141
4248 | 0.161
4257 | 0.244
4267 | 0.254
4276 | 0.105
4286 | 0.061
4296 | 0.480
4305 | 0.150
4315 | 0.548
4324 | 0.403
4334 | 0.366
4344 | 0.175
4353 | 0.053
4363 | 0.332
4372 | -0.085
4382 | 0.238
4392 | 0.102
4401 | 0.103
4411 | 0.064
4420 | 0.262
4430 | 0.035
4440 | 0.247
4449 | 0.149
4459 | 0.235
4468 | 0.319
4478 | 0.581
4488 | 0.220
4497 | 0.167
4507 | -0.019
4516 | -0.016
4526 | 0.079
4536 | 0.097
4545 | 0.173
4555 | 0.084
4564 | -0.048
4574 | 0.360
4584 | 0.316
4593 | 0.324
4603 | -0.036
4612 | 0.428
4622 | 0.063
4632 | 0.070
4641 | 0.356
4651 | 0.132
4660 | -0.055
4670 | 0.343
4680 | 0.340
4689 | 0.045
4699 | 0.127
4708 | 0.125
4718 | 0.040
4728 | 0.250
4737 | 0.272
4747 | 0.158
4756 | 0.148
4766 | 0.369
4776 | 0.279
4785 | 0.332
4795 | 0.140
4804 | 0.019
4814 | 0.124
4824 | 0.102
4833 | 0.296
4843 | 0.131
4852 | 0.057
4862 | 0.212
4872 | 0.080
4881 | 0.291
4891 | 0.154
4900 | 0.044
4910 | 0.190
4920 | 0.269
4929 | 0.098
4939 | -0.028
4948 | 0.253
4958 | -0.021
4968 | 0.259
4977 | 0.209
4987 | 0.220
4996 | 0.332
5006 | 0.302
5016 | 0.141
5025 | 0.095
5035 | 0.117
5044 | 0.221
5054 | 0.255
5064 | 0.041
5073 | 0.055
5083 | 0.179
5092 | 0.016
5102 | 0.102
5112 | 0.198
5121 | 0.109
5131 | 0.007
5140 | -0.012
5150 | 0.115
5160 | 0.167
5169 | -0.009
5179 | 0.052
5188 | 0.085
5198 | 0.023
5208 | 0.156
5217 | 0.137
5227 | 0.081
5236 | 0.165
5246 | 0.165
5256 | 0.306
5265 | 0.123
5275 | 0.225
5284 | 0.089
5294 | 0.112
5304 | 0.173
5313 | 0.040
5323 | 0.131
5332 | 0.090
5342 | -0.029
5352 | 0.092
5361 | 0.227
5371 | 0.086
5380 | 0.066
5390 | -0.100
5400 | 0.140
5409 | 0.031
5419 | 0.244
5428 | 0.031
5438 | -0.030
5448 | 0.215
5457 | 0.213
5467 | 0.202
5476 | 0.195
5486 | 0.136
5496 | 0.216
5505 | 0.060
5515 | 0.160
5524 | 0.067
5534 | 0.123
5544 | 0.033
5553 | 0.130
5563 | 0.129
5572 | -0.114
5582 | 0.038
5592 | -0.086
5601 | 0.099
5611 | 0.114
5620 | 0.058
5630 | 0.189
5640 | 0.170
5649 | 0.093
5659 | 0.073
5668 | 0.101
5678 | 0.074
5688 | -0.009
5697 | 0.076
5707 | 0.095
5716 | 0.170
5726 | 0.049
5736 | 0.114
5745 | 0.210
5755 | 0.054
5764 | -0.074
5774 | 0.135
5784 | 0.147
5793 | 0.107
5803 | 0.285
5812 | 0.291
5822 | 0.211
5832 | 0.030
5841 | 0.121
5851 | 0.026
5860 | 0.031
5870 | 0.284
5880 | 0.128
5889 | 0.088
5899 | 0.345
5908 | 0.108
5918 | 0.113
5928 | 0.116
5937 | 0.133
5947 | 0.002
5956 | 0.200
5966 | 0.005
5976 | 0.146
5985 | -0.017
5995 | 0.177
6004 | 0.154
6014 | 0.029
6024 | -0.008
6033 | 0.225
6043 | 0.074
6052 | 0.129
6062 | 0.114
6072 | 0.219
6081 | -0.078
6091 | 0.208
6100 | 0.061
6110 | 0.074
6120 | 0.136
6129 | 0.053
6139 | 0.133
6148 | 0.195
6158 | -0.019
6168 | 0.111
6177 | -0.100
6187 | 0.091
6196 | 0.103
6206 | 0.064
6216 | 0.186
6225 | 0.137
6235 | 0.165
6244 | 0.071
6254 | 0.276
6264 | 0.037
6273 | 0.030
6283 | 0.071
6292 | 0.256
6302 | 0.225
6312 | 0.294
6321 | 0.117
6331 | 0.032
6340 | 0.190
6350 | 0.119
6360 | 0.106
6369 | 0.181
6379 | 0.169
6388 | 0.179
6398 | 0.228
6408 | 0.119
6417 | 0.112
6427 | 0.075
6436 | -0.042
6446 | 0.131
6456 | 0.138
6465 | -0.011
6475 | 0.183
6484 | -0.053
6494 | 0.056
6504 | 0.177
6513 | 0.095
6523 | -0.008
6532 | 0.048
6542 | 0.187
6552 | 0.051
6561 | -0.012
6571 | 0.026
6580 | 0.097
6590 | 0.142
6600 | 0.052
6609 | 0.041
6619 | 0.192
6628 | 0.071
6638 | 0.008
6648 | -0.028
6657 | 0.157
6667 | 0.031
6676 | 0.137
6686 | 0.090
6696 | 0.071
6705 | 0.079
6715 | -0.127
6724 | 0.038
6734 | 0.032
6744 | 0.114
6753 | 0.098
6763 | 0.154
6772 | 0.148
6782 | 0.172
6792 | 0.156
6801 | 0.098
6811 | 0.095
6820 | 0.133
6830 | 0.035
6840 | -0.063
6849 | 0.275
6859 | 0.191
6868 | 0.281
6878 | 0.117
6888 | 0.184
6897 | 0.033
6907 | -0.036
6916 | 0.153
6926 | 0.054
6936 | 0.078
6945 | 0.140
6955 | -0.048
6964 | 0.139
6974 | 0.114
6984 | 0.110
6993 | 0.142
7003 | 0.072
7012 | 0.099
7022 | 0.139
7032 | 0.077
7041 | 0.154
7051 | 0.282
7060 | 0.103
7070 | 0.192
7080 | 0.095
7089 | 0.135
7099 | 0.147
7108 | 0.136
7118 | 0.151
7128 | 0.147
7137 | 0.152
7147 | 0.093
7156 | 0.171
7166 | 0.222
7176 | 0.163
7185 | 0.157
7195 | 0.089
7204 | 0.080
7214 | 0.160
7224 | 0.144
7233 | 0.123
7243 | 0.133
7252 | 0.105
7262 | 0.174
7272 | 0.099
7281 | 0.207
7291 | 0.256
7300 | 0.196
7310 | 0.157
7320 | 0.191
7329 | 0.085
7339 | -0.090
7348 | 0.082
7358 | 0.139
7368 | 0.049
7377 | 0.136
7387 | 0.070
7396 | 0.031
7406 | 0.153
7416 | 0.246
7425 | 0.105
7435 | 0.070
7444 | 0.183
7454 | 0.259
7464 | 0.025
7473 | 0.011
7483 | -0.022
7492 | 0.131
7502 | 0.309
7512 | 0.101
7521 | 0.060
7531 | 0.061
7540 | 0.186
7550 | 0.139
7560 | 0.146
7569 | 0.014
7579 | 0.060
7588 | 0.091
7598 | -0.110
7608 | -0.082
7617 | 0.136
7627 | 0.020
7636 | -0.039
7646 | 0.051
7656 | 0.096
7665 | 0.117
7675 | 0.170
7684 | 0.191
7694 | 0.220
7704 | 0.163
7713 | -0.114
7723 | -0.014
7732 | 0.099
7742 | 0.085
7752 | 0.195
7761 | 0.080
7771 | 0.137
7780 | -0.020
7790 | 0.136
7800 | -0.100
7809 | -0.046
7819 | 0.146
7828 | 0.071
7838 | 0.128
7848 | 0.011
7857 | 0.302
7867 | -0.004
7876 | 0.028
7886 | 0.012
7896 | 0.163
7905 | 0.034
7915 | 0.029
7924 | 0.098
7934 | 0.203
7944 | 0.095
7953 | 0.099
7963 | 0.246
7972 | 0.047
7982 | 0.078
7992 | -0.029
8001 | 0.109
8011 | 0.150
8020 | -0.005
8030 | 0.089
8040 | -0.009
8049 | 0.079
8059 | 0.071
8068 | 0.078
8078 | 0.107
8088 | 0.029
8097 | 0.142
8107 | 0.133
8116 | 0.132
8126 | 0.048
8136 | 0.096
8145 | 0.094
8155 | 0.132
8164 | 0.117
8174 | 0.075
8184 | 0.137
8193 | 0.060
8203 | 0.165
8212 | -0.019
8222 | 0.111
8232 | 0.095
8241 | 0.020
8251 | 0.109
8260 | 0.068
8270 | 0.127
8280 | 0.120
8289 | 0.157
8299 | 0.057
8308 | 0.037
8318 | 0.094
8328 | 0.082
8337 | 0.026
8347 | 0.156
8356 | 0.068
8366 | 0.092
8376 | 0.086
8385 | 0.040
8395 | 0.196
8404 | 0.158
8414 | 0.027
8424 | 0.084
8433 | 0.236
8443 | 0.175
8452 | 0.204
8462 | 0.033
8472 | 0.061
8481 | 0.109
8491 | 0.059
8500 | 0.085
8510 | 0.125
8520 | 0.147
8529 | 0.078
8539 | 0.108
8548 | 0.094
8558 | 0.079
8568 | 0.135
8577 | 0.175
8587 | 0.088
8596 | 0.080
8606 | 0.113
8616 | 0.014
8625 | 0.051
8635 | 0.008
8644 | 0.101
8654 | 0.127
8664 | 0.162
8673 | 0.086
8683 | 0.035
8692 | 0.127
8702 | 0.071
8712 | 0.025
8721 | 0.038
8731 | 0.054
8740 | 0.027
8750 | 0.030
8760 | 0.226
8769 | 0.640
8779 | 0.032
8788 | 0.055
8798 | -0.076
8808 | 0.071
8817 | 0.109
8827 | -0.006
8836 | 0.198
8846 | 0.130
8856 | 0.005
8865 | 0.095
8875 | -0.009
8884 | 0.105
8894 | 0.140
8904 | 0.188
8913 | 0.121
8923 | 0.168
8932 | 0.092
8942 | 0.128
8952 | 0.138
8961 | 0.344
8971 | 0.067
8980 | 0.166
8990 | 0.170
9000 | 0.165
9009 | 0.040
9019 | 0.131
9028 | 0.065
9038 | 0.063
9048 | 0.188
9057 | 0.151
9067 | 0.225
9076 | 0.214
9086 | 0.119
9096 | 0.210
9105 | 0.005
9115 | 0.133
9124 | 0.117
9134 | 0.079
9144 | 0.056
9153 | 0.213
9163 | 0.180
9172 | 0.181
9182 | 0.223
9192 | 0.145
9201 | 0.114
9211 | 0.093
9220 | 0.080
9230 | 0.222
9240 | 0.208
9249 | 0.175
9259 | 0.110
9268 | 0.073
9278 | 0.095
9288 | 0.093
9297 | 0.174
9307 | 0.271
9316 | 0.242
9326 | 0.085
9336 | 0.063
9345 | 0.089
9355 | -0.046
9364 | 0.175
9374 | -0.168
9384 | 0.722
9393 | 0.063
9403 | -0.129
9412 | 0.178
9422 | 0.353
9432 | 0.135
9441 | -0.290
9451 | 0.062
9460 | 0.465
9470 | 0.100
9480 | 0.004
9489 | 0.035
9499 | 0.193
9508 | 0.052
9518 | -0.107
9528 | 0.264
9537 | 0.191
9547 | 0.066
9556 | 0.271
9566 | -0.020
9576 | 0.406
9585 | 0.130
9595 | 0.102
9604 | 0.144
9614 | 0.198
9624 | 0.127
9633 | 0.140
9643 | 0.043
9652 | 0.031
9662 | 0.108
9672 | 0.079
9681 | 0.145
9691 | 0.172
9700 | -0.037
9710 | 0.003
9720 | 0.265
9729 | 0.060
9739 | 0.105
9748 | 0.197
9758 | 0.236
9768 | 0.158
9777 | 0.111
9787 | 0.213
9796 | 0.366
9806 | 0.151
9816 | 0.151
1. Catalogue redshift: 1.352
